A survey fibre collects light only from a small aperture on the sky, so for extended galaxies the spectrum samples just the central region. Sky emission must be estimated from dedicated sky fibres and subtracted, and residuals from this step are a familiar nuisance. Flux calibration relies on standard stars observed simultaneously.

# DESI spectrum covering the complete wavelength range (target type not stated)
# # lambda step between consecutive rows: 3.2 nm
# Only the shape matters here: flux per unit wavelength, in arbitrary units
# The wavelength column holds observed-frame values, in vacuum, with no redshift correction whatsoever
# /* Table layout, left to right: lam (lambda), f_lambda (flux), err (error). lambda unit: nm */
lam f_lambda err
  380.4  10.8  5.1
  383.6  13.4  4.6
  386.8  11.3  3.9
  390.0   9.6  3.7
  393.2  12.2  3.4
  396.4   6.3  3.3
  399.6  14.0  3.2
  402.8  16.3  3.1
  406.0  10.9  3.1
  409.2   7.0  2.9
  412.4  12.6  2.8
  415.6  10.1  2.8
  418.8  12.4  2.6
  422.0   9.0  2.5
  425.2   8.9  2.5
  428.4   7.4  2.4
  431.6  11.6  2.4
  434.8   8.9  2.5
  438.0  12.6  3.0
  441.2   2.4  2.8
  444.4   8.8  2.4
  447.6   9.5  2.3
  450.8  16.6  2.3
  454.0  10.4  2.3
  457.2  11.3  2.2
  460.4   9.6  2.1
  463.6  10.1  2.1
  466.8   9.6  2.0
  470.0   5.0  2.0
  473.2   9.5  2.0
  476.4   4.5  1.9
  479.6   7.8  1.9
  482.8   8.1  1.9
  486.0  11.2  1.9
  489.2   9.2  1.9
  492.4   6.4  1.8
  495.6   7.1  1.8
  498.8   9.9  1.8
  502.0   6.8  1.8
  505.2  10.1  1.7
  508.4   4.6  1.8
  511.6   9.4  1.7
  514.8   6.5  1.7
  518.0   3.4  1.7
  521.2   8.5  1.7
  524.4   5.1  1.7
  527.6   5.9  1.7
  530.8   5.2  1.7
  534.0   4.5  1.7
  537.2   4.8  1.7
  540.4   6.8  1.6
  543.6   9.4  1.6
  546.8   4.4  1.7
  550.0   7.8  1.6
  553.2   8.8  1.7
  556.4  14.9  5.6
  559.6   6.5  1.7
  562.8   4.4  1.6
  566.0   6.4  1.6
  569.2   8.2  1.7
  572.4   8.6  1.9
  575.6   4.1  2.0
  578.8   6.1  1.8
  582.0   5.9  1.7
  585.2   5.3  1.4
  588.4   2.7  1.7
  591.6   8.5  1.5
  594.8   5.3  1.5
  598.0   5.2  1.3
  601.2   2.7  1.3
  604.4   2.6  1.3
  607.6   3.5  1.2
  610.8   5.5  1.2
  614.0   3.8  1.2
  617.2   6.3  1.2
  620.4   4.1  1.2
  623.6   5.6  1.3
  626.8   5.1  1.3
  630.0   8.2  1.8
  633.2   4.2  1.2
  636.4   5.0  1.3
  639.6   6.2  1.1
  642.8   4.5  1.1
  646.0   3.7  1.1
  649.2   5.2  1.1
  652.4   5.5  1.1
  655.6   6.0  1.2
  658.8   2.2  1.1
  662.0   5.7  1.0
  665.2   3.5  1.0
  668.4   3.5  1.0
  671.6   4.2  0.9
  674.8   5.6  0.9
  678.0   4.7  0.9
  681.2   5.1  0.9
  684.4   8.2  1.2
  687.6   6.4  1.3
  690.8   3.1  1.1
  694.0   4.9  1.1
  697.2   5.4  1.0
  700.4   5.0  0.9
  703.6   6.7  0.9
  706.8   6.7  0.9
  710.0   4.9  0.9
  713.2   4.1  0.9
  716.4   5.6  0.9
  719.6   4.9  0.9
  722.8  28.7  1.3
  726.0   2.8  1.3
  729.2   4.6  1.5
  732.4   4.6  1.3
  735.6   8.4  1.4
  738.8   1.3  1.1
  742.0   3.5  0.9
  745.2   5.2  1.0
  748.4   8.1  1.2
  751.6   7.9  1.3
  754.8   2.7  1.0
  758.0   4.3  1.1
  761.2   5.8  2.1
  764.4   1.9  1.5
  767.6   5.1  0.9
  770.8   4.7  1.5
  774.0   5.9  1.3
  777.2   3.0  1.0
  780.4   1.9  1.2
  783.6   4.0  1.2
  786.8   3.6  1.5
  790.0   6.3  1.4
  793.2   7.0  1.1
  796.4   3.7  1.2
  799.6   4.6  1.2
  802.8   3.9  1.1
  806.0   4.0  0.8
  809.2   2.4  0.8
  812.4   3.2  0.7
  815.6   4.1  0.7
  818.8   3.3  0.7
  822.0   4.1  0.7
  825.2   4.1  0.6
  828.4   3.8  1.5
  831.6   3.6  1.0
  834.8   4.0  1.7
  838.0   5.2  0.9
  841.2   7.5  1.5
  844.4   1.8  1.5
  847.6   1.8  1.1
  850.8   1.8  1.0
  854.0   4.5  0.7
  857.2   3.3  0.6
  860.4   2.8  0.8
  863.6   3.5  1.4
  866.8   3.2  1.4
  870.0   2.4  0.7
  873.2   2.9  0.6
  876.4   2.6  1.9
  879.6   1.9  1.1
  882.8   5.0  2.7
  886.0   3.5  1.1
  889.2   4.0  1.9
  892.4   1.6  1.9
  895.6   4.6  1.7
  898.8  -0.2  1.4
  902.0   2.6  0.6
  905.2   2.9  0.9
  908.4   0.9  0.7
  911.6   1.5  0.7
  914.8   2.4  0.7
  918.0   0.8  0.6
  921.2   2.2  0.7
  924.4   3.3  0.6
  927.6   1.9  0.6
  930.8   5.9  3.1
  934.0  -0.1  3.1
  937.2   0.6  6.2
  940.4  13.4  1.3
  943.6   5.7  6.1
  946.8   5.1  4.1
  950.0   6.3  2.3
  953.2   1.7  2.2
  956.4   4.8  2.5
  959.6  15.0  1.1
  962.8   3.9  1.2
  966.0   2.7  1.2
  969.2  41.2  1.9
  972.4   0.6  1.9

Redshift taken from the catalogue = 0.936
